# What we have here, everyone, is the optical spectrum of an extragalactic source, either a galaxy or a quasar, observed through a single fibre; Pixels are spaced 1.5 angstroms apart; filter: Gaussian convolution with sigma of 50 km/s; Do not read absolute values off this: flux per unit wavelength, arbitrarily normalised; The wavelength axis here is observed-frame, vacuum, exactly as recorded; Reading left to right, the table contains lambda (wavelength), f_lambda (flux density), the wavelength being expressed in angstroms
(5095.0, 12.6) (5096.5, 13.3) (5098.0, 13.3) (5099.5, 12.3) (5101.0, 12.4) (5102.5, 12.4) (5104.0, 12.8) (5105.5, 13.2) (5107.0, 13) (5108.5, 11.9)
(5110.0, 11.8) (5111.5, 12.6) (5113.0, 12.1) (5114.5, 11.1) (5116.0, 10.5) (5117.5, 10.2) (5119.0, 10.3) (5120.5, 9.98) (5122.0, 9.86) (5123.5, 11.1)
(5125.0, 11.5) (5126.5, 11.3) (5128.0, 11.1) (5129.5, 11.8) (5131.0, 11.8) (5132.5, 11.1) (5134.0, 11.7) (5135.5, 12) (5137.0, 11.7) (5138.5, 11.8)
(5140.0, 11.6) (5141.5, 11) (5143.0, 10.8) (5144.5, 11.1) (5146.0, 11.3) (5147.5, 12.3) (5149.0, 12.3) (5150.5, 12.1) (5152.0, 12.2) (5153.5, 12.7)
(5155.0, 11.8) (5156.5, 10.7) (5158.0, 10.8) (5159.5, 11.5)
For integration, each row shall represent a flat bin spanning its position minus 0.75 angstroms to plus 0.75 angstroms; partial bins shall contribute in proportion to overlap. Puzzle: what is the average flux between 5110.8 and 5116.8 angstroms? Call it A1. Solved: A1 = 11.6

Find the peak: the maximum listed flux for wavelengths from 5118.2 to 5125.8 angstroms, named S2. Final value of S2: 11.5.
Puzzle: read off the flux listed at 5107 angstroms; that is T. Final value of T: 13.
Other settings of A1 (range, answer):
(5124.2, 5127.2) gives 11.4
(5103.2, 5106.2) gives 13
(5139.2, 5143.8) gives 11.1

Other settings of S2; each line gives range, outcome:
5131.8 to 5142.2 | 12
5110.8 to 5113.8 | 12.6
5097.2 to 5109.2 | 13.3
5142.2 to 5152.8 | 12.3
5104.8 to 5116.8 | 13.2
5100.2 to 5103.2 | 12.4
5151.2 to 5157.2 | 12.7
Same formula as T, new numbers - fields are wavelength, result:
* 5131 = 11.8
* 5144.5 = 11.1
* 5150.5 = 12.1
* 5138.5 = 11.8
